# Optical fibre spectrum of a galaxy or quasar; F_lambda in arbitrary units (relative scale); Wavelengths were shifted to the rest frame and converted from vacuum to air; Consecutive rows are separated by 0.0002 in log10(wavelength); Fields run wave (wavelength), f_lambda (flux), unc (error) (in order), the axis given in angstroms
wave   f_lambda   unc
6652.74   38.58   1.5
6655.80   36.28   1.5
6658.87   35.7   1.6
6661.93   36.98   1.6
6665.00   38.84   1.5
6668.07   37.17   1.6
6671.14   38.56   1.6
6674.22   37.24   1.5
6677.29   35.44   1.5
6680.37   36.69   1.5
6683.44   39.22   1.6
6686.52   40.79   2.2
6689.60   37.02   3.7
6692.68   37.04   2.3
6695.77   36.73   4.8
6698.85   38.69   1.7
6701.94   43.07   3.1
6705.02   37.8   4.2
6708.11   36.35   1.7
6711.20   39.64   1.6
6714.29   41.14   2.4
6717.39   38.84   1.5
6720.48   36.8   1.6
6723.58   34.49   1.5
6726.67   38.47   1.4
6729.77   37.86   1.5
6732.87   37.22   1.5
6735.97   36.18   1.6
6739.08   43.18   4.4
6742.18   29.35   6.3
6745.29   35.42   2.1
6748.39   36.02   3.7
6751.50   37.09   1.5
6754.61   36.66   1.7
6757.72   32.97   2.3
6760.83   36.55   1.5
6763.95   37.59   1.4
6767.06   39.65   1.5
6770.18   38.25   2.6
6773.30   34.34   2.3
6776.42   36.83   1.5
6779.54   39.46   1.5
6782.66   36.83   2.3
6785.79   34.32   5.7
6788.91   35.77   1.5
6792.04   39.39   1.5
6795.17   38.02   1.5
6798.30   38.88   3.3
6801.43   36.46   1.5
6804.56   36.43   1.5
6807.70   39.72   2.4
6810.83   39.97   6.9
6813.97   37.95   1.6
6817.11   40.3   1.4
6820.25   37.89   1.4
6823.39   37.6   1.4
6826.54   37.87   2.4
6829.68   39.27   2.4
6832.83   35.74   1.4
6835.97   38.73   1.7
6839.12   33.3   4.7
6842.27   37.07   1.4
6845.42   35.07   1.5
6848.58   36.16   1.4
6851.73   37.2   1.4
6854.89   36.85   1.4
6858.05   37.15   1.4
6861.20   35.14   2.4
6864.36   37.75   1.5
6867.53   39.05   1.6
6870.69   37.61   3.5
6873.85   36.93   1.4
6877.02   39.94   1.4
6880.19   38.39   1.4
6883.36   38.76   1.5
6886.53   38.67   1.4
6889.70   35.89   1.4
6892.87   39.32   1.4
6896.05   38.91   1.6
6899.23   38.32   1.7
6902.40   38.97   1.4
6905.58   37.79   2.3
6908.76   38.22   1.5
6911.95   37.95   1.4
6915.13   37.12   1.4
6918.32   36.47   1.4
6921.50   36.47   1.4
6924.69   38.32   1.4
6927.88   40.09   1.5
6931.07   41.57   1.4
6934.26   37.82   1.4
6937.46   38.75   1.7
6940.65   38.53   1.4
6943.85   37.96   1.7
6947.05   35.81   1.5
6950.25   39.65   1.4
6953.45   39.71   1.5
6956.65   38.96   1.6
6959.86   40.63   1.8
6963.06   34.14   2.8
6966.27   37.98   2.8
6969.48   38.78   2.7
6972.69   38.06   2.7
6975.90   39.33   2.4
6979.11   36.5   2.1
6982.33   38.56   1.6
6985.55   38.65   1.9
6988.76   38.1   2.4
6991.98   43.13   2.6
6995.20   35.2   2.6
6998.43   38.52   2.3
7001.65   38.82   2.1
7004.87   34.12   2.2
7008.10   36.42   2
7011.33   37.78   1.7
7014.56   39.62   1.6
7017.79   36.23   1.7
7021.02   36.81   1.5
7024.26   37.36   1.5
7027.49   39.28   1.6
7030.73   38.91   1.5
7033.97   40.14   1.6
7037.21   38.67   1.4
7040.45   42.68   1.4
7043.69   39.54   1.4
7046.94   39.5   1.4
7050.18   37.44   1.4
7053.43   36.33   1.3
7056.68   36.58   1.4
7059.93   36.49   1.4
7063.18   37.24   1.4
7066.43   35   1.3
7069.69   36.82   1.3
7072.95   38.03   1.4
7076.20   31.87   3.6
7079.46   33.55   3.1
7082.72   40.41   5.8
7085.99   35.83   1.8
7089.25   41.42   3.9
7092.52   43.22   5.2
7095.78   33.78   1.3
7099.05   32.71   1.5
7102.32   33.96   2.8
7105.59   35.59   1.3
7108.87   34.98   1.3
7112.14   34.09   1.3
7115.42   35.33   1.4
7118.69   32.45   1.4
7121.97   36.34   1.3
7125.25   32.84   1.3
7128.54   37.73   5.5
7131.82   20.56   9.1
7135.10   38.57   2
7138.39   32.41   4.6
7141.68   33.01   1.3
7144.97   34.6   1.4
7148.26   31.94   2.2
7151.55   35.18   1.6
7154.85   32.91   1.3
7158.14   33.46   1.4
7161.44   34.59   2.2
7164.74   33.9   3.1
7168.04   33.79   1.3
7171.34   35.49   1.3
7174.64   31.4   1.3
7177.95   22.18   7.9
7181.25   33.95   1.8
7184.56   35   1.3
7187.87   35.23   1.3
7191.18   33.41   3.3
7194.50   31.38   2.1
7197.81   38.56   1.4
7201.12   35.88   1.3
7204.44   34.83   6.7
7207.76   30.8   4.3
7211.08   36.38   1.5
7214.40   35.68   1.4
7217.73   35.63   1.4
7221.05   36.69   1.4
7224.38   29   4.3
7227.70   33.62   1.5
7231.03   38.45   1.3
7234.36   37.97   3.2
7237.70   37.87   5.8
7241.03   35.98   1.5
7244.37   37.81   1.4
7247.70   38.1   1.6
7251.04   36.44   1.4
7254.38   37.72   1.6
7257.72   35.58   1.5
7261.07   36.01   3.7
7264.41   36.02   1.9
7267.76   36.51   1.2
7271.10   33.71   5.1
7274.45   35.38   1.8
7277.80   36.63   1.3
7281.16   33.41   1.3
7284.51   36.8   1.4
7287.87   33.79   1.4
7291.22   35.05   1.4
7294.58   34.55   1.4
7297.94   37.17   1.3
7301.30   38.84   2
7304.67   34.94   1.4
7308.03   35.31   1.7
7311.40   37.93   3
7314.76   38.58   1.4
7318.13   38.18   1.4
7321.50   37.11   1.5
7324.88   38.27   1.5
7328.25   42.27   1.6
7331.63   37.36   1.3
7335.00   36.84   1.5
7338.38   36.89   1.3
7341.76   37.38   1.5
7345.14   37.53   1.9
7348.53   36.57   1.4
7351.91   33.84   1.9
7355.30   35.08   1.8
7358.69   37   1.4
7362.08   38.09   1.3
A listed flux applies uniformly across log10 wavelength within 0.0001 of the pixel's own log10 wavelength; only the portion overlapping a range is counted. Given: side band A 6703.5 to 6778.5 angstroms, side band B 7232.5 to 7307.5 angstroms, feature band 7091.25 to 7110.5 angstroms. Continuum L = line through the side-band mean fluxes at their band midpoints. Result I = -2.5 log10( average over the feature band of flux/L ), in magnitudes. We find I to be 0.03 mag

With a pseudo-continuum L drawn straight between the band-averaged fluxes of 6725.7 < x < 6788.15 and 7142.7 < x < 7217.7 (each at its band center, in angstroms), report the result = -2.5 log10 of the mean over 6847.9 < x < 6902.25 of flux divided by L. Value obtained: -0.058 mag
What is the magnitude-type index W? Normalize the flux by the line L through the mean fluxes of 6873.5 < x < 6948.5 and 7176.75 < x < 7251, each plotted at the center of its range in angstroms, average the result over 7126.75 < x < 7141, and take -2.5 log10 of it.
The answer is 0.11 mag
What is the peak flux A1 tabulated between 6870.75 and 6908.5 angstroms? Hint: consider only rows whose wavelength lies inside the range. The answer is 39.94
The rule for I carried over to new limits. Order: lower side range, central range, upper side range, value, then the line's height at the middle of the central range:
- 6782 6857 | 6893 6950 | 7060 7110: -0.04 mag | 37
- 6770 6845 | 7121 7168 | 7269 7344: 0.11 mag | 36.9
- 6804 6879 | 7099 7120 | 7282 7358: 0.09 mag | 37.1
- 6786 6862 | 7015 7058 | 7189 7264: -0.06 mag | 36.5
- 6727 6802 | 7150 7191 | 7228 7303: 0.10 mag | 36.4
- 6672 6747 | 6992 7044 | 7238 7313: -0.04 mag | 36.8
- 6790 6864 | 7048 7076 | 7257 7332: 0.01 mag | 37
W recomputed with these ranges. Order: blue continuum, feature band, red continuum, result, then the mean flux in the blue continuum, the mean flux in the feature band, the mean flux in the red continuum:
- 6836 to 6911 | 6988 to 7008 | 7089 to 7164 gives -0.06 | 37.5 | 37.9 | 34.3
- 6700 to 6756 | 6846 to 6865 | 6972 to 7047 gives 0.04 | 37.5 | 36.6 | 38.4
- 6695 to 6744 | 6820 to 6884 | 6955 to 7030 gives 0.02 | 37.9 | 37.3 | 38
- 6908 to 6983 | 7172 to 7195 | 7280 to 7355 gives 0.17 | 38.2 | 32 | 36.8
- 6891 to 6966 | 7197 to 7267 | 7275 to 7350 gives 0.04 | 38.3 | 35.9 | 36.9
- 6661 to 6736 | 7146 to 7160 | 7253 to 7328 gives 0.10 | 38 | 33.4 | 36.4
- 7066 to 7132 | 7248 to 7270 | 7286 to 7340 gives 0.01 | 35.4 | 36.4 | 37.1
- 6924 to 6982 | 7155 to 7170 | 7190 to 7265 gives 0.08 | 38.5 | 33.9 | 35.7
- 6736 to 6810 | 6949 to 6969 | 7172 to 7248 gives -0.08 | 36.9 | 38.5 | 34.6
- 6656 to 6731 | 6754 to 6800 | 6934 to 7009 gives 0.03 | 37.9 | 37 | 38.1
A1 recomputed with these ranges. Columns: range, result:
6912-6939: 41.57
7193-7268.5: 38.56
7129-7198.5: 38.57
